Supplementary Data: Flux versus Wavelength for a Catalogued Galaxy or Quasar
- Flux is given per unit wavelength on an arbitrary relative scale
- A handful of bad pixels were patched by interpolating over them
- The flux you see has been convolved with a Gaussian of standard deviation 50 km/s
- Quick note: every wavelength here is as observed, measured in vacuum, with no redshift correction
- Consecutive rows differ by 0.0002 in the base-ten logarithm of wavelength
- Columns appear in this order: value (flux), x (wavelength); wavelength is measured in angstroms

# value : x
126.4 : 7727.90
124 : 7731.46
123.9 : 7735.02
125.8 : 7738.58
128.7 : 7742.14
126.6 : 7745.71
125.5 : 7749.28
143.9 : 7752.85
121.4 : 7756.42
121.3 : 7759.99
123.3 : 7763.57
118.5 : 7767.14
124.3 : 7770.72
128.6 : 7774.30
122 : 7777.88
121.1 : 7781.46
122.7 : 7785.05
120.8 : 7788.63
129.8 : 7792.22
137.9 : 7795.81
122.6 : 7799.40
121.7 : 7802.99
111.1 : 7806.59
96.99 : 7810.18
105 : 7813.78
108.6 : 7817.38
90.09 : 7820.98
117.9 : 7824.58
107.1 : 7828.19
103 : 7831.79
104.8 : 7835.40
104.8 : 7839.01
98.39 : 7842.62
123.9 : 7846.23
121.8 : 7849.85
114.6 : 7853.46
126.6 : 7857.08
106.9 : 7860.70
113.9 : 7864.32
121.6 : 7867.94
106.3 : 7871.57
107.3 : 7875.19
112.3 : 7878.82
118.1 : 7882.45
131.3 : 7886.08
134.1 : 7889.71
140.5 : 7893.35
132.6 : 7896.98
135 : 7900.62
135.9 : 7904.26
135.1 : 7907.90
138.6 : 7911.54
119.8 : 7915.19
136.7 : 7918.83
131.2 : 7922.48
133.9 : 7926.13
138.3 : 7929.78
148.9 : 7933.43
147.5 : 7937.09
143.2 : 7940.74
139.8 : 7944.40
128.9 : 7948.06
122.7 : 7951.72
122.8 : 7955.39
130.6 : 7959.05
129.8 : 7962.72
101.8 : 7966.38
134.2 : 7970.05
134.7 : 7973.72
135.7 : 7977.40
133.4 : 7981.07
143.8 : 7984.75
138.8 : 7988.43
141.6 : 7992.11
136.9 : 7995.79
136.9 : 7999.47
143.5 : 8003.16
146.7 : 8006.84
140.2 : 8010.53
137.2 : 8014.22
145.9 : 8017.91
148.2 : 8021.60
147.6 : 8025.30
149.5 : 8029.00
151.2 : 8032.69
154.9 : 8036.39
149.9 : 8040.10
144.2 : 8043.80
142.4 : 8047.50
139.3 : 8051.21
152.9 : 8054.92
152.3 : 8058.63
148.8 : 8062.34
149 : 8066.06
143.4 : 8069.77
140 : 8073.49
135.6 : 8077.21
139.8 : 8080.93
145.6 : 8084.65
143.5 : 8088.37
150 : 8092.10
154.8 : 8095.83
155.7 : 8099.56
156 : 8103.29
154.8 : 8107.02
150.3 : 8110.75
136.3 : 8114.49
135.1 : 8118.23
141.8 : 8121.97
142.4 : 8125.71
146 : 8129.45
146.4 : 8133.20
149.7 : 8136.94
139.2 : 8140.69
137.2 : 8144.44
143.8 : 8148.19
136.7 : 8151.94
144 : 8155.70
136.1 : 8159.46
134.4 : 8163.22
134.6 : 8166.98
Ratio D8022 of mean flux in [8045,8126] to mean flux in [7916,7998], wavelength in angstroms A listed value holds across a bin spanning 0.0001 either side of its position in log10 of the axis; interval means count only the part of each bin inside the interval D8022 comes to 1.09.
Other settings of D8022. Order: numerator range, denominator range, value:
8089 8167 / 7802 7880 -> 1.31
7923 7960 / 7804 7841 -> 1.29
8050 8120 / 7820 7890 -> 1.30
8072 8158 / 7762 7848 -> 1.25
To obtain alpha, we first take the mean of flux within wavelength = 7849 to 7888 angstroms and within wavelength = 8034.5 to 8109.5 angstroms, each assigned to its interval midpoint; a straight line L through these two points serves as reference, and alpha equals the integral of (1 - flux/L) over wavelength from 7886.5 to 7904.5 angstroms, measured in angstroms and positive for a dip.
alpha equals -2.20 angstroms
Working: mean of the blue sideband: 116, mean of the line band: 135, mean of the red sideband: 148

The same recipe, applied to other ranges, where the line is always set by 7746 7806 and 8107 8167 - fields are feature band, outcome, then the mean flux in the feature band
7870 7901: 1.50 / 124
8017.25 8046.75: -2.61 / 149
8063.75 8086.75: -0.61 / 142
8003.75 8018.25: -0.69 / 142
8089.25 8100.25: -1.01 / 152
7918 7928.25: -0.16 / 134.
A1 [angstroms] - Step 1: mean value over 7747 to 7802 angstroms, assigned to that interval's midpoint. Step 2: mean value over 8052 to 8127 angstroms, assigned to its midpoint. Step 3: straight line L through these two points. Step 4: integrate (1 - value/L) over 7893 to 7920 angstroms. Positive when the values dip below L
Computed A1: 0.1 angstroms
